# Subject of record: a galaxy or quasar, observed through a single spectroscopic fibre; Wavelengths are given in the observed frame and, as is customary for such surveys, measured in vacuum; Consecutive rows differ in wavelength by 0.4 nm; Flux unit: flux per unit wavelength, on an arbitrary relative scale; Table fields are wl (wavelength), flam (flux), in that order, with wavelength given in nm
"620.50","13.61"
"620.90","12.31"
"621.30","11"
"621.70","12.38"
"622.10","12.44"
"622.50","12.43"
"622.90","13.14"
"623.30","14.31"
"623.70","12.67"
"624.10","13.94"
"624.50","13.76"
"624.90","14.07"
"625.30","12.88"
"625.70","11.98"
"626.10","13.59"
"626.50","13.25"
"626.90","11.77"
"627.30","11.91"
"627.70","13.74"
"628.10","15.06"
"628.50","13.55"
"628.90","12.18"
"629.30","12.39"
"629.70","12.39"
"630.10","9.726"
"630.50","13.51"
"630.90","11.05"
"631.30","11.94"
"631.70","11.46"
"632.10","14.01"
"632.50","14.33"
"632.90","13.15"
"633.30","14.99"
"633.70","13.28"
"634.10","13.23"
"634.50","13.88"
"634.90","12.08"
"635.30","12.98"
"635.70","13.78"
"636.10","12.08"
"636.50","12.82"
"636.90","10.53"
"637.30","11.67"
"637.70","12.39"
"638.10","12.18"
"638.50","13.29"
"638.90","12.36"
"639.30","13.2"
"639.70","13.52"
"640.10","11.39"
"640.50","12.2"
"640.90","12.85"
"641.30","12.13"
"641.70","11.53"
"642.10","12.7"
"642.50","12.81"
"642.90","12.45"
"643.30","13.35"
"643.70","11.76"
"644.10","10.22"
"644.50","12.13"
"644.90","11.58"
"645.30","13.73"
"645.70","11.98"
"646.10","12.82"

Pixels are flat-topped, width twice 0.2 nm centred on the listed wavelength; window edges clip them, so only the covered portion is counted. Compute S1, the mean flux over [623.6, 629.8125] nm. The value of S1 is 13.1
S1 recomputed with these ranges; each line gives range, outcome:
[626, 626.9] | 13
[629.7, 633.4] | 12.6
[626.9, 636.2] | 12.9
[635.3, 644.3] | 12.3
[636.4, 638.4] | 11.9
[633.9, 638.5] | 12.5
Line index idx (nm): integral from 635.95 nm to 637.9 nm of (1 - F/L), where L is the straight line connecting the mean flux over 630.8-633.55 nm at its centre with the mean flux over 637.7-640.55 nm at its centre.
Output 0.13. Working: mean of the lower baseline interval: 13.1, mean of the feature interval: 11.9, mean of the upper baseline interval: 12.6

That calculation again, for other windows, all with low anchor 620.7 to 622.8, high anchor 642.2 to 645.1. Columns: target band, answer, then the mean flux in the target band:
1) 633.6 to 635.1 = -0.124 nm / 13.1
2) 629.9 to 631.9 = 0.096 nm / 11.5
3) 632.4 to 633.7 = -0.204 nm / 14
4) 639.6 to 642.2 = -0.042 nm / 12.3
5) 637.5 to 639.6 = -0.111 nm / 12.7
